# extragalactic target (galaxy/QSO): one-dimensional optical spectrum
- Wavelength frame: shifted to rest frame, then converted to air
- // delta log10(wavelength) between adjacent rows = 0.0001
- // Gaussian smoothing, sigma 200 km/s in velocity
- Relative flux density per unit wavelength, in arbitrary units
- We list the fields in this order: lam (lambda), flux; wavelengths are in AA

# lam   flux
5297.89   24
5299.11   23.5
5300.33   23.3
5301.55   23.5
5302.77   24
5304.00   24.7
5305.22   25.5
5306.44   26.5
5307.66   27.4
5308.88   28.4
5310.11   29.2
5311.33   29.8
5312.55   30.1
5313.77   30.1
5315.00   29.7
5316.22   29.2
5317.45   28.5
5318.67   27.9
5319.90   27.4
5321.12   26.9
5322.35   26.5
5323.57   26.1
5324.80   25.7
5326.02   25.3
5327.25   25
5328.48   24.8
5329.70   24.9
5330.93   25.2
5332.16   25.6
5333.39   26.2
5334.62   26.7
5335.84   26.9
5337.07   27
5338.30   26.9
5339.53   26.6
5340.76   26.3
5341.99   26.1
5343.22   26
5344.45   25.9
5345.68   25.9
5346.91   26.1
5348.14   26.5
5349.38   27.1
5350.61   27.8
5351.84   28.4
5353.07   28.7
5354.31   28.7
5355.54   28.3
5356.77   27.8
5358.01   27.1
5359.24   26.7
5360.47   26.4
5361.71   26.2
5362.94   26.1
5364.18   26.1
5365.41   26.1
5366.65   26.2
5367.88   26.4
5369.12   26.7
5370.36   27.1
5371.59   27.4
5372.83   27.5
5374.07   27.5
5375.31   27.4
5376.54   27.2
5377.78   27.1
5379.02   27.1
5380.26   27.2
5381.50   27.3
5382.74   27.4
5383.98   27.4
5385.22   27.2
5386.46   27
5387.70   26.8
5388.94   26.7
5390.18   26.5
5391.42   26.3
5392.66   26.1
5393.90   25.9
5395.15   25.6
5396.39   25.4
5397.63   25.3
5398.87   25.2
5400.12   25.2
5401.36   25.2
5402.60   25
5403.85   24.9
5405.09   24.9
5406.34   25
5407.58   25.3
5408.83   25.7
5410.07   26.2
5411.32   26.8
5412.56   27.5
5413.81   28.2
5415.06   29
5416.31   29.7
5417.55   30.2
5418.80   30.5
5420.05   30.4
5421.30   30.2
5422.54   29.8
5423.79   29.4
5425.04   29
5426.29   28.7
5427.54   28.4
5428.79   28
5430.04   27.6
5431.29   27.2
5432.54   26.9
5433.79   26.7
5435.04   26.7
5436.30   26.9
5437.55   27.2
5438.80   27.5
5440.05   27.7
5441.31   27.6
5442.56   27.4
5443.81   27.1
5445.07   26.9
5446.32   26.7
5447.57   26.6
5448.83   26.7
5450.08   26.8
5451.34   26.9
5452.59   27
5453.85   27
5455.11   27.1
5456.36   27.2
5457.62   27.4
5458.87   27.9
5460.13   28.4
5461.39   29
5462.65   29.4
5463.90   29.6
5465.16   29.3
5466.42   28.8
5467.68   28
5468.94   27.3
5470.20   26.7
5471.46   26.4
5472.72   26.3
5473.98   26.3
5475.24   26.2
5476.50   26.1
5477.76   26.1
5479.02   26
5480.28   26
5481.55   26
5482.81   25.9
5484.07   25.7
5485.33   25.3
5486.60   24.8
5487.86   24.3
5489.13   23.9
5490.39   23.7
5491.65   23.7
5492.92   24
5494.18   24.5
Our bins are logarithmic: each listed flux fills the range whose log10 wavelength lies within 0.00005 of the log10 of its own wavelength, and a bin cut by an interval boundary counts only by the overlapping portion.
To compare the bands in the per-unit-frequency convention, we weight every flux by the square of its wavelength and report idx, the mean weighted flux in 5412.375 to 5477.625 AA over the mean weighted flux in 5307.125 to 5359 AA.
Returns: 1.07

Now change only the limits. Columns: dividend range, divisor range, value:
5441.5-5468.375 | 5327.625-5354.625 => 1.09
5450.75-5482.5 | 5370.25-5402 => 1.06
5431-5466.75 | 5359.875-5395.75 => 1.06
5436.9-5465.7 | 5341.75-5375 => 1.06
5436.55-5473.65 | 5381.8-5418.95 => 1.06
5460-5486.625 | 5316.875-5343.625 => 1.08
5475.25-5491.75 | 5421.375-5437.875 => 0.92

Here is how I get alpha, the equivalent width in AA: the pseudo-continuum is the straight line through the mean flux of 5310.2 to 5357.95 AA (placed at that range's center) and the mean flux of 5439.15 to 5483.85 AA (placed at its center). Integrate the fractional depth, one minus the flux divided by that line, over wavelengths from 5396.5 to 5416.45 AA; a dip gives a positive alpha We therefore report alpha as 0.8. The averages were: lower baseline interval 27.1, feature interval 26.1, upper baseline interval 27.2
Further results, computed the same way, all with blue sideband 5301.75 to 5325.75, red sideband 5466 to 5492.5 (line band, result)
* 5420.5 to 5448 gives -1.55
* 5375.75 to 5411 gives 0.69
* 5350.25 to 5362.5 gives -0.25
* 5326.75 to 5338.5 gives 0.59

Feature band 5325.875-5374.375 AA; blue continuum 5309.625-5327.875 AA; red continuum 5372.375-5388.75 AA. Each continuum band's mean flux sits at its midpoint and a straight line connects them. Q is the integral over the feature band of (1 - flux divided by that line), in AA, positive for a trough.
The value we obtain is 1.58 AA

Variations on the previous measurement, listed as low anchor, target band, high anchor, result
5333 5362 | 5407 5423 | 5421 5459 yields -0.6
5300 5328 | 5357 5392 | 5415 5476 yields 0.7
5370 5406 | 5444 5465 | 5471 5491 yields -1.4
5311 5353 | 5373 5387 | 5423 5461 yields -0.1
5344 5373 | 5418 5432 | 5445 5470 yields -0.8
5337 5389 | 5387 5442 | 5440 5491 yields -0.6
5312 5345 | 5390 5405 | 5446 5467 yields 1.0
